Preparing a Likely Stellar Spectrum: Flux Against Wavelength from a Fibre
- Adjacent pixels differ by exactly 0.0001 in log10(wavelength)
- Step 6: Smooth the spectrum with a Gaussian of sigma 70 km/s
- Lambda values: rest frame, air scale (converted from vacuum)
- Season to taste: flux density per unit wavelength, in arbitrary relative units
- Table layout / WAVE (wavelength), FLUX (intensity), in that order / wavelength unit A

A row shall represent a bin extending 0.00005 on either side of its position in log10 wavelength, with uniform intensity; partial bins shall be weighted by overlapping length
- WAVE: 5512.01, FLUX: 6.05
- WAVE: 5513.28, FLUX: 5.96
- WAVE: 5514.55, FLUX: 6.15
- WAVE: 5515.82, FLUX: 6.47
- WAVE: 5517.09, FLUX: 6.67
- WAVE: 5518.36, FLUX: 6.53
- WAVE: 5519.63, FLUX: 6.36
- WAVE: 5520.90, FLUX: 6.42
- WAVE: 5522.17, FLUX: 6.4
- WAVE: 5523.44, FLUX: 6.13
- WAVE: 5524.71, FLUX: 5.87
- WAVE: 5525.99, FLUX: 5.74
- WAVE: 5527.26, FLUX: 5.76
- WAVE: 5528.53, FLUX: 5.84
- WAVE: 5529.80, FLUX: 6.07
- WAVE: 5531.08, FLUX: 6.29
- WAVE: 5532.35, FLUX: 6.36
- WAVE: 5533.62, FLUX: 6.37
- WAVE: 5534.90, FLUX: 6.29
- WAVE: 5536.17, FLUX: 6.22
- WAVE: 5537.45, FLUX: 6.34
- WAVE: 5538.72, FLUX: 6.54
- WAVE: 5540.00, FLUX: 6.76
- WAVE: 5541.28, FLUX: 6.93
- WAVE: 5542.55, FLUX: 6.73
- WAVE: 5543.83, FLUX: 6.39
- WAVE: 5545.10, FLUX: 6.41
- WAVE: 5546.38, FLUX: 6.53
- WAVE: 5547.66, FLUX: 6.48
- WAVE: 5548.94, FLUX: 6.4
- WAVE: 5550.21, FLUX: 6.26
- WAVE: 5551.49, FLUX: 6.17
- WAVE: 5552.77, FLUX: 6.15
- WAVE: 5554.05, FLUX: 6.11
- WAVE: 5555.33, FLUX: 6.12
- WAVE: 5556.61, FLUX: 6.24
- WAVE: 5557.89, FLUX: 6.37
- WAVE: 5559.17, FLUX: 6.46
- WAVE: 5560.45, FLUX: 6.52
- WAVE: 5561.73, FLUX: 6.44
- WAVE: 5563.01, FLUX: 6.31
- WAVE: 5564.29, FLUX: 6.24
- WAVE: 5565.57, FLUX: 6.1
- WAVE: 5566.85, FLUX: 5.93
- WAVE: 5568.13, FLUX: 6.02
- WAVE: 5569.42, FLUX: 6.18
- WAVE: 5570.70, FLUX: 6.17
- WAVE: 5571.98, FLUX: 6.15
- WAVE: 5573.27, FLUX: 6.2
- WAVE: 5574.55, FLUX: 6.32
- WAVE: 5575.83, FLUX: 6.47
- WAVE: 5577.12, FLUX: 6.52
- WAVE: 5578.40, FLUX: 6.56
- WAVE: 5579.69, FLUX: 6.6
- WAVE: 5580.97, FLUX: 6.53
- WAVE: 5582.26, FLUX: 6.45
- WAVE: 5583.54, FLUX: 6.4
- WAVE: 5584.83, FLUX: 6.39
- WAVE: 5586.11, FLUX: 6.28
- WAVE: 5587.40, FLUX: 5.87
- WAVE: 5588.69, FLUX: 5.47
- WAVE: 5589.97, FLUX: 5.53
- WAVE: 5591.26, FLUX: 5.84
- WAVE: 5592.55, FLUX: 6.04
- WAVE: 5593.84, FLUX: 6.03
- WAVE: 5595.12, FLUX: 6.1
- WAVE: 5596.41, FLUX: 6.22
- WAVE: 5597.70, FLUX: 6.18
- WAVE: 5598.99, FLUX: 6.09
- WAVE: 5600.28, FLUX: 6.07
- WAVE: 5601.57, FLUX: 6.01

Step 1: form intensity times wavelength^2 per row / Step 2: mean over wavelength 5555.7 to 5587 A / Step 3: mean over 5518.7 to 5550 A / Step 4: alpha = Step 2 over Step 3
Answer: 1.0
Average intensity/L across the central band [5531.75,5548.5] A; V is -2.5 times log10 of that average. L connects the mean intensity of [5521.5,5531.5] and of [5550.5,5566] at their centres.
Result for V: -0.06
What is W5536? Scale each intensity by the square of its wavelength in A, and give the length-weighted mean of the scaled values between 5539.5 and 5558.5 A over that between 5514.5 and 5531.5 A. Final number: 1.04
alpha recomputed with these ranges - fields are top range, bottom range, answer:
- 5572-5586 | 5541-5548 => 0.99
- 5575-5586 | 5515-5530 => 1.07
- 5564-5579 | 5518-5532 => 1.04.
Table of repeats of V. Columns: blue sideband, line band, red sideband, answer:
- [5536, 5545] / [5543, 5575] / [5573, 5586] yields 0.04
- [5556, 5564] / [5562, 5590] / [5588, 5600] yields -0.01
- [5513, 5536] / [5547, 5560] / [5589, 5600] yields -0.03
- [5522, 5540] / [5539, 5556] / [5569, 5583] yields -0.03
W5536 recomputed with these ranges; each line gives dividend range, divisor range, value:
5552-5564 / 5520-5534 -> 1.04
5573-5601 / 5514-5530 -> 1.02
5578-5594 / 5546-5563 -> 0.98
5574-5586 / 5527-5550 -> 1.03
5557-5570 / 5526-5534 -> 1.04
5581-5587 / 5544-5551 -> 1.01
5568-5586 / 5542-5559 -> 1.01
